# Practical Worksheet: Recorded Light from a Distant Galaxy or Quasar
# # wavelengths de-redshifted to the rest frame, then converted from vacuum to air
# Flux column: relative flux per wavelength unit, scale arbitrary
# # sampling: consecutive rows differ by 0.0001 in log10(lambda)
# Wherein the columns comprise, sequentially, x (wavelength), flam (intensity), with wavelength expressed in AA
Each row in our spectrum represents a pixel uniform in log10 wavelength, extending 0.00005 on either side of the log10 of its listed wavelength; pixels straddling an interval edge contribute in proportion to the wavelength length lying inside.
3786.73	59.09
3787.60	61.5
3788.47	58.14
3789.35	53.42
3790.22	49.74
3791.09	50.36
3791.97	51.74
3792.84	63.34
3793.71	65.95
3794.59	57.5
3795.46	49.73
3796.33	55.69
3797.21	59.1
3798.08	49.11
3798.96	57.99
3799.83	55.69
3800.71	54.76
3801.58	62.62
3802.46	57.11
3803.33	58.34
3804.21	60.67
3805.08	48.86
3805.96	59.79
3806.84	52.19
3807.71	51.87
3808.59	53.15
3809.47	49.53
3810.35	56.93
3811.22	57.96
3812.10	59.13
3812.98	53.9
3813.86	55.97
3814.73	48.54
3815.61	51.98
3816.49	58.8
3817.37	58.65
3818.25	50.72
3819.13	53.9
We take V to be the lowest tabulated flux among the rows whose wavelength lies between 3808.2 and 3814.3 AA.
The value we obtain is 49.53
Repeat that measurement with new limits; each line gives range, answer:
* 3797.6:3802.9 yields 49.11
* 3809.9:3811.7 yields 56.93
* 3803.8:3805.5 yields 48.86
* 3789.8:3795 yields 49.74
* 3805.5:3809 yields 51.87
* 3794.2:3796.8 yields 49.73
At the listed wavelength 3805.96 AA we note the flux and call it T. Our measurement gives 59.79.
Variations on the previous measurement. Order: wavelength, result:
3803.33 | 58.34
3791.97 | 51.74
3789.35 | 53.42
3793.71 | 65.95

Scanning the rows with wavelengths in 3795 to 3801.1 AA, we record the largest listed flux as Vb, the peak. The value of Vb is 59.1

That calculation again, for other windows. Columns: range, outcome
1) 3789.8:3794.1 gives 65.95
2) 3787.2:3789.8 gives 61.5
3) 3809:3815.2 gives 59.13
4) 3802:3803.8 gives 58.34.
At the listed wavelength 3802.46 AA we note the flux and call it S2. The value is 57.11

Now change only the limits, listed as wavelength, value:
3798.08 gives 49.11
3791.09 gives 50.36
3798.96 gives 57.99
